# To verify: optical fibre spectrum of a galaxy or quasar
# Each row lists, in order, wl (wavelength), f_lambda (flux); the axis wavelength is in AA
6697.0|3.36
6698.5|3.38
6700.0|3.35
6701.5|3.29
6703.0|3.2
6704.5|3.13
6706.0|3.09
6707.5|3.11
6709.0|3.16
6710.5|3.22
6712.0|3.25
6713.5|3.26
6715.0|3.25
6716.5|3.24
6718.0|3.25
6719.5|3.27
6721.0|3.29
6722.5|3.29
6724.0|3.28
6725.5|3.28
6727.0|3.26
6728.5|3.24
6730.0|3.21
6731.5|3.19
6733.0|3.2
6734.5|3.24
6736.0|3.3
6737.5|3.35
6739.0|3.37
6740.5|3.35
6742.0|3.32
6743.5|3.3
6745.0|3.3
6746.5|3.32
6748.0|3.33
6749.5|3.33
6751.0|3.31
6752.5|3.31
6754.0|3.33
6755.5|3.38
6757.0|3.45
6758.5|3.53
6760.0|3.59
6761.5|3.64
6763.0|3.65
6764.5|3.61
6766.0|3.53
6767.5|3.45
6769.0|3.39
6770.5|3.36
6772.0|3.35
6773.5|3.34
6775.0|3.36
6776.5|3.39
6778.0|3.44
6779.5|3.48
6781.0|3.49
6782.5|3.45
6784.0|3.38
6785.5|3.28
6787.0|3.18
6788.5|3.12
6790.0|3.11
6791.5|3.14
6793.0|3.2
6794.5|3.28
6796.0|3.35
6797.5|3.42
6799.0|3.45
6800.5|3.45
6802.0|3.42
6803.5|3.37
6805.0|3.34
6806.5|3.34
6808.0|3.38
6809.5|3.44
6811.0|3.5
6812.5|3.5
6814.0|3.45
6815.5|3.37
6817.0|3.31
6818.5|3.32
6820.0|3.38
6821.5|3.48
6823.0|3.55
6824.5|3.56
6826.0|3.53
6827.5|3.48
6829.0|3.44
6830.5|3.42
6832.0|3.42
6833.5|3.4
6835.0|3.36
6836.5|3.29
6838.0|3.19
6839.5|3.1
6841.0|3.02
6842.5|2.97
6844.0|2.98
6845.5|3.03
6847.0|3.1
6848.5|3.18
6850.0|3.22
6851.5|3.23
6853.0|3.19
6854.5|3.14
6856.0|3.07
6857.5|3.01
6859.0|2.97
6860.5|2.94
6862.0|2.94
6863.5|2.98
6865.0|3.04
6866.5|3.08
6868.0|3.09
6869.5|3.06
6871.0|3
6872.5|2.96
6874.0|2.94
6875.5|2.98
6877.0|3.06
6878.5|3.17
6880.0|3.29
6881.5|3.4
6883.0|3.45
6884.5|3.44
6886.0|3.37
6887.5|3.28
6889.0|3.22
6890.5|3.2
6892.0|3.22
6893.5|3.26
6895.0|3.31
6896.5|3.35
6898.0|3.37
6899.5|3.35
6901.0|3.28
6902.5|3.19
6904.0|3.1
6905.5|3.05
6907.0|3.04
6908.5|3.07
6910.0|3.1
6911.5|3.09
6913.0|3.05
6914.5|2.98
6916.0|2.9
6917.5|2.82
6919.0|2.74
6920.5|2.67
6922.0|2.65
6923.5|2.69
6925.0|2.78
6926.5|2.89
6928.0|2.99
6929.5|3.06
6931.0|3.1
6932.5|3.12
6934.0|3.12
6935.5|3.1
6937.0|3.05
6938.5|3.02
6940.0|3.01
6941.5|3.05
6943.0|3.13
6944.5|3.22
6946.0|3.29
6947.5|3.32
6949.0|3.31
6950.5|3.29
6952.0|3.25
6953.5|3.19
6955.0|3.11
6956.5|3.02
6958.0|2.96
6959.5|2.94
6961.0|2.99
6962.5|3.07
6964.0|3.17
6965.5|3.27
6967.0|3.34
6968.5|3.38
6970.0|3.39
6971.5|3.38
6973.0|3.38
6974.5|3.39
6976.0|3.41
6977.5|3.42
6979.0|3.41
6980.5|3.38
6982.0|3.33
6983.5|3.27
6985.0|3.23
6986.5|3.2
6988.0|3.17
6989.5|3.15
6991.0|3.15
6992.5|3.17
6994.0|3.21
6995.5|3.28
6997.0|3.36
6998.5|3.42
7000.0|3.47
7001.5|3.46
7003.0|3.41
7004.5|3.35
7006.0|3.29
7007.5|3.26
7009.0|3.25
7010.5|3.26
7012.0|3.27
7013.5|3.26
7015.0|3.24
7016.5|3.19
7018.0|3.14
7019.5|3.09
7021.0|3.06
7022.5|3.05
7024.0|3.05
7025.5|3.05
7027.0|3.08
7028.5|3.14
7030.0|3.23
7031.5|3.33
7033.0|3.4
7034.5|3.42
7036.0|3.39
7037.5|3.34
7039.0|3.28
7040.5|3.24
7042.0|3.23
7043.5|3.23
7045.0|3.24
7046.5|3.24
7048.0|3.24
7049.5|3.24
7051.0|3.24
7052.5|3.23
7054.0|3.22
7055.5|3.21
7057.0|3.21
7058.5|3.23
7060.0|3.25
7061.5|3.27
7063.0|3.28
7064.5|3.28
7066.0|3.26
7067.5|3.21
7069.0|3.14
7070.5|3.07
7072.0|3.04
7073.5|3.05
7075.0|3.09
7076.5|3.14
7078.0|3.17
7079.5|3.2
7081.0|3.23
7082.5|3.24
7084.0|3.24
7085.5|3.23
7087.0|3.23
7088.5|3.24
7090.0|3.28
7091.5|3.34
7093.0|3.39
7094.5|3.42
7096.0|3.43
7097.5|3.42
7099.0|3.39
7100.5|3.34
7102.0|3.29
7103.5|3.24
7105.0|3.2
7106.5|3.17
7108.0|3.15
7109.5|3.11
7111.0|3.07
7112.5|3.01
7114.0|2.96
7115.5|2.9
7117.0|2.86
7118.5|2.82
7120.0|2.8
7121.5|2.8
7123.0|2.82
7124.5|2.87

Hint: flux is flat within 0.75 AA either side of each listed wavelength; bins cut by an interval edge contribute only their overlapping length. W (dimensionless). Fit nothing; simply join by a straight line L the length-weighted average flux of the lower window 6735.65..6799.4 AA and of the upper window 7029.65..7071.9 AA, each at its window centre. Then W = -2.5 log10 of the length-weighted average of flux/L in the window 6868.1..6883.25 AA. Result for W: 0.07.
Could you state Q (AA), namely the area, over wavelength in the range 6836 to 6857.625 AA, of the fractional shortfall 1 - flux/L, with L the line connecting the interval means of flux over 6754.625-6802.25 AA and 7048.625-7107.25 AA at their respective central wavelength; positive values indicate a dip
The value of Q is 1.6 AA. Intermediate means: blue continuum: 3.4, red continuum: 3.24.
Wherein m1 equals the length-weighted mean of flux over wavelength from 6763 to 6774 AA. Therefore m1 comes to 3.45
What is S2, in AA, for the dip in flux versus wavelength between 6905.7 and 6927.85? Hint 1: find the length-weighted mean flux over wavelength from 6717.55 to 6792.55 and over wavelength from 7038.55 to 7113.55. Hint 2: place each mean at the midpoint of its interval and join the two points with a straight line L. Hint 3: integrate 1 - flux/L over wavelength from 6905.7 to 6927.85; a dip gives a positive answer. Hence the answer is 2.62 AA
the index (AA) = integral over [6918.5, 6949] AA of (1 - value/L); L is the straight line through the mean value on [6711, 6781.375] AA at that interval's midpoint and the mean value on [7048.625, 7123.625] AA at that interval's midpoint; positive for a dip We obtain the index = 2.3 AA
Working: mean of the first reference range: 3.35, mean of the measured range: 3.01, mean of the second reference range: 3.17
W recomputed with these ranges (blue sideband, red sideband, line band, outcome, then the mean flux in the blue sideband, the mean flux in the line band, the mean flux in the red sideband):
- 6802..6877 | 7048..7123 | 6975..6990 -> -0.03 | 3.23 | 3.3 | 3.18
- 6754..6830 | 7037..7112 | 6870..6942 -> 0.08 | 3.41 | 3.09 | 3.23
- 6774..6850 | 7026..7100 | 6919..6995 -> 0.05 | 3.33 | 3.15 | 3.25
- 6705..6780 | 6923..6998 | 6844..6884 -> 0.05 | 3.33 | 3.1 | 3.18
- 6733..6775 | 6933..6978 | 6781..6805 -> 0.01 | 3.39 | 3.31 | 3.2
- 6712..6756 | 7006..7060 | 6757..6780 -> -0.06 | 3.29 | 3.47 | 3.22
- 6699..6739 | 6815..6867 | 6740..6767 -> -0.06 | 3.24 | 3.42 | 3.22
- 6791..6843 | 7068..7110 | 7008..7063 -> 0.01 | 3.36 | 3.22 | 3.23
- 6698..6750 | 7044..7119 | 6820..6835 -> -0.07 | 3.26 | 3.46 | 3.2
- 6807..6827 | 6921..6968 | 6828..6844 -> 0.05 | 3.44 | 3.25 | 3.08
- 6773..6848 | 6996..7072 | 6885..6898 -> 0.01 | 3.33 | 3.28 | 3.24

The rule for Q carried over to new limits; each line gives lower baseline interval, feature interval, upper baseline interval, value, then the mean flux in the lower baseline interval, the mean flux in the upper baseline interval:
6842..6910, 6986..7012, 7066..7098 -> -0.74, 3.15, 3.23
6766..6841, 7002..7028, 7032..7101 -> 0.64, 3.37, 3.25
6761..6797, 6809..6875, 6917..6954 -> 0.43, 3.37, 3.03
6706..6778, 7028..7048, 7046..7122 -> -0.51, 3.33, 3.18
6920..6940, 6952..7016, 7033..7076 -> -4.02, 2.95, 3.23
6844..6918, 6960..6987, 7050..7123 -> -1.25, 3.13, 3.18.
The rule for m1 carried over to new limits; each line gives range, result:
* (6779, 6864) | 3.28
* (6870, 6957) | 3.11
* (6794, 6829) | 3.42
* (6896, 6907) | 3.23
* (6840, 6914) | 3.14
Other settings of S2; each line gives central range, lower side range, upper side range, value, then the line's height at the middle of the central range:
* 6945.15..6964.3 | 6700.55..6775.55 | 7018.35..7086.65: 0.6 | 3.24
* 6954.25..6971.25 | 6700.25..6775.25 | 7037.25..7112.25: 0.6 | 3.26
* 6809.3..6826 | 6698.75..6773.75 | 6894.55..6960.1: -1.2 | 3.21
